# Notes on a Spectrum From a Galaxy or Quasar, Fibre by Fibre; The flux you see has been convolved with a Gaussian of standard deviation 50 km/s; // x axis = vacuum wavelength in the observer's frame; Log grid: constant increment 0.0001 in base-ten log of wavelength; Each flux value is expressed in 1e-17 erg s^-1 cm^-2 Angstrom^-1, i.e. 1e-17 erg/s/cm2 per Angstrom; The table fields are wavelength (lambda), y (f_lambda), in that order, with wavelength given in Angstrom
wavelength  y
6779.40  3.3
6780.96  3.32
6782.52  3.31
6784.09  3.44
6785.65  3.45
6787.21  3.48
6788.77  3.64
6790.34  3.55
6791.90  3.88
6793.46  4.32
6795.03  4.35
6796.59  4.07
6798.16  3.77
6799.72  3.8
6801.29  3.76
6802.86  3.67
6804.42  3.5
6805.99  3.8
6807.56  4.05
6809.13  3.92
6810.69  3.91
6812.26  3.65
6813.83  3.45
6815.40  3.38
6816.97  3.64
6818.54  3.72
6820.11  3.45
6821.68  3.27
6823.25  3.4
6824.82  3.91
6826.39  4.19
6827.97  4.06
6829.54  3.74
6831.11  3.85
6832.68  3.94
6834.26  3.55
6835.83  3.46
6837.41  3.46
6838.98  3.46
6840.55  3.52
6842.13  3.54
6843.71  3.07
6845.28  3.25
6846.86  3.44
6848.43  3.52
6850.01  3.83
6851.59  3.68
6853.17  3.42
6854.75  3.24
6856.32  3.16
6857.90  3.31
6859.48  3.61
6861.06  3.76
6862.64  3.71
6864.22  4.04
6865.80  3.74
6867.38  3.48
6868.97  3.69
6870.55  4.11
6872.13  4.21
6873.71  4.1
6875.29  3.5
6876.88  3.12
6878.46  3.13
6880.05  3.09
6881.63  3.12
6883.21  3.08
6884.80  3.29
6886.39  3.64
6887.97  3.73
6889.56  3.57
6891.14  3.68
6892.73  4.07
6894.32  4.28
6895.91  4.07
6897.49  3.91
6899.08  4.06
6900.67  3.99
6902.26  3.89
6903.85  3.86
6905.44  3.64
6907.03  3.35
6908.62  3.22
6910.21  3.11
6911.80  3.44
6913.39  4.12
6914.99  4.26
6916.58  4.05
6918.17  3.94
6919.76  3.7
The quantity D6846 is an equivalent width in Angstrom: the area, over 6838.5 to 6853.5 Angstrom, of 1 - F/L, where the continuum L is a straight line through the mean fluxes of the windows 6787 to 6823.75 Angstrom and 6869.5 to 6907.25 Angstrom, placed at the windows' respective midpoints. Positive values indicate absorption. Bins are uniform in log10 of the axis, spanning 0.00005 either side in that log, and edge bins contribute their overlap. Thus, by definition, 1.0 Angstrom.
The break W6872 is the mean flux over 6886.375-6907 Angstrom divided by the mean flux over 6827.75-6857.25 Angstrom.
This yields 1.10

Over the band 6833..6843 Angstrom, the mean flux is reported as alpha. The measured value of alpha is 3.51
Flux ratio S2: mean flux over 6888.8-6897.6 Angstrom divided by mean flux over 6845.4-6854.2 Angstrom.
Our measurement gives 1.11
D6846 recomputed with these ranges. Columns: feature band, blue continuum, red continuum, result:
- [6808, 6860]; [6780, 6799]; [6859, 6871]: 2.25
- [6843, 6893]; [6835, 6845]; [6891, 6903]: 2.19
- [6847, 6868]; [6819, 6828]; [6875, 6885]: -1.26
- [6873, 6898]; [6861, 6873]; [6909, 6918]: 1.57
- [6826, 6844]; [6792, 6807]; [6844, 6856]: -0.35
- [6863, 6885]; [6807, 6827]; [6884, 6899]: 1.30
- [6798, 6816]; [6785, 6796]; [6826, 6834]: 0.64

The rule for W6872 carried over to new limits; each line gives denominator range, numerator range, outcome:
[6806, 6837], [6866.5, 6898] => 0.98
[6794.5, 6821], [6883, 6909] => 1.00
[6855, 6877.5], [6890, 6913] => 1.02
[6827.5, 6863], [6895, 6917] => 1.07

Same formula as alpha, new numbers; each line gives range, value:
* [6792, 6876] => 3.69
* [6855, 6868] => 3.59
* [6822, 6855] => 3.6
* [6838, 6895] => 3.56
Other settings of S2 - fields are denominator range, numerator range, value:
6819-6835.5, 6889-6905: 1.06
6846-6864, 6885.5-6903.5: 1.10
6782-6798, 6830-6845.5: 0.94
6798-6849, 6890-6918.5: 1.05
